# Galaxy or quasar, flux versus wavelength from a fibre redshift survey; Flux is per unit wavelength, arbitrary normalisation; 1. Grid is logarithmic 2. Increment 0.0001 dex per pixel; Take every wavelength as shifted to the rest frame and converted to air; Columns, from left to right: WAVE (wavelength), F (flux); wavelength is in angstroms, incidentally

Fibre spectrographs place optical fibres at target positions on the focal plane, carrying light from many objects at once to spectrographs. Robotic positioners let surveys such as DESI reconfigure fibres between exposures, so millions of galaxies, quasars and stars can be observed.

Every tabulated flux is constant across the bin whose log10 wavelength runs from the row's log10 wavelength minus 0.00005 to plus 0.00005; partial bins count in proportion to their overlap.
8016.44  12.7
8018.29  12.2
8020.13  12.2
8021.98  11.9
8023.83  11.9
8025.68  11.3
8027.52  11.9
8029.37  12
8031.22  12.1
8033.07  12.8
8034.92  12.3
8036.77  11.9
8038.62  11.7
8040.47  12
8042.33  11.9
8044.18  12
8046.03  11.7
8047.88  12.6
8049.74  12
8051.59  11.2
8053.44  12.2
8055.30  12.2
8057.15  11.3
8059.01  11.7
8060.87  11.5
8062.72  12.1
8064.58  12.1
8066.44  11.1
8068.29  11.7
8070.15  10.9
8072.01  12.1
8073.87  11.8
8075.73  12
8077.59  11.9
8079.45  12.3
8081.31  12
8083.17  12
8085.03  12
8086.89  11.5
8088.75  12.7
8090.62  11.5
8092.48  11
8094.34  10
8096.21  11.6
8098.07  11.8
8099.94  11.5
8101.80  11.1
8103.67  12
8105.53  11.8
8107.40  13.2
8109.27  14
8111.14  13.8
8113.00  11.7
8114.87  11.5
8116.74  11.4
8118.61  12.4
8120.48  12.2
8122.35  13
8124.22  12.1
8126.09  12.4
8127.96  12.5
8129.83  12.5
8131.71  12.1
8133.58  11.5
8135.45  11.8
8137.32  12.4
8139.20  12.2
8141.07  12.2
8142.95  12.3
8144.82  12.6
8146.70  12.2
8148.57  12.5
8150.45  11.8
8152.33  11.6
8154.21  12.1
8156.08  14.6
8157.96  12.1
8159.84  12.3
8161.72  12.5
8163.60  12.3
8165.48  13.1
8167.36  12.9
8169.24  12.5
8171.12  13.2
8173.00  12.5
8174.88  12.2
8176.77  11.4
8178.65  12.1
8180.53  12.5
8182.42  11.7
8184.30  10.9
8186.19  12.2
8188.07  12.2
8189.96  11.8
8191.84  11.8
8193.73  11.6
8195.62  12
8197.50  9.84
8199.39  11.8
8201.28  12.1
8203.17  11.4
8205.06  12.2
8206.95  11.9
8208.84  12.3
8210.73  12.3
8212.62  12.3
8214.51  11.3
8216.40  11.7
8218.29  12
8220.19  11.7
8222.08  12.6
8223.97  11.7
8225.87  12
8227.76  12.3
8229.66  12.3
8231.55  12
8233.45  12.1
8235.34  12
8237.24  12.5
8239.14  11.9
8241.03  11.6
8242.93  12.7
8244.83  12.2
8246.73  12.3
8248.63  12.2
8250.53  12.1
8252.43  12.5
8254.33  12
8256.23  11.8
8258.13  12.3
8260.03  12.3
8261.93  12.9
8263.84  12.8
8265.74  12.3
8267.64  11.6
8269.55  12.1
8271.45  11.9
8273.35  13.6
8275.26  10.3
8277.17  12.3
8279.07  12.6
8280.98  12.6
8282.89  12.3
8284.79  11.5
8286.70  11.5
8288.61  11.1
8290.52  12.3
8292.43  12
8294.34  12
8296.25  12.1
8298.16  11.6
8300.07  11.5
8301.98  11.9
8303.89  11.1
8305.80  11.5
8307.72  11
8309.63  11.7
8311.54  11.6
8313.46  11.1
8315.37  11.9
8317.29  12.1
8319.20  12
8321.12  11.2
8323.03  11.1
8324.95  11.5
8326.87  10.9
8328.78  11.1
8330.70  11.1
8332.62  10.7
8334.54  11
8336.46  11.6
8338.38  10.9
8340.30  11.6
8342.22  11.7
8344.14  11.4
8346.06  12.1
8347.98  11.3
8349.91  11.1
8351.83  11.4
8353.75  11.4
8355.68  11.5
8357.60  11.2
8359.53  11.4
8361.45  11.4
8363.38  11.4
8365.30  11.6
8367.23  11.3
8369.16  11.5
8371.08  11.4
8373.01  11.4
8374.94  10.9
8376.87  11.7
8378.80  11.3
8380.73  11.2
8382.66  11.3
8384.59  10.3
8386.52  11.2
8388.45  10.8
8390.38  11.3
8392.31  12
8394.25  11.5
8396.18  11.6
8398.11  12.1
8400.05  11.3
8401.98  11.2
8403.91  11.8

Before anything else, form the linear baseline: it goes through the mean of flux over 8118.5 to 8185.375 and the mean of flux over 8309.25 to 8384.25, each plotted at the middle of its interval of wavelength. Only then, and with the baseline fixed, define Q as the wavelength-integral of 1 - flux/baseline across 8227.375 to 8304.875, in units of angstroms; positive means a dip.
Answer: -2.0 angstroms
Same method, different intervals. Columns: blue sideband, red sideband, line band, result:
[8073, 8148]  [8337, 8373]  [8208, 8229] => -0.4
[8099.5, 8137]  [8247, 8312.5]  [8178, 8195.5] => 0.4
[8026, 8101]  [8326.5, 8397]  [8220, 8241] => -1.0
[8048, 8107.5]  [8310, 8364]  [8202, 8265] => -3.3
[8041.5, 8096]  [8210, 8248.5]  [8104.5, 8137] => -1.3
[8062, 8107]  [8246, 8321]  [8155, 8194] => -1.7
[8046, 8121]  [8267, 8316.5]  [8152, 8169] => -1.1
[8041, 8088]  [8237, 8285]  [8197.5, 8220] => 0.5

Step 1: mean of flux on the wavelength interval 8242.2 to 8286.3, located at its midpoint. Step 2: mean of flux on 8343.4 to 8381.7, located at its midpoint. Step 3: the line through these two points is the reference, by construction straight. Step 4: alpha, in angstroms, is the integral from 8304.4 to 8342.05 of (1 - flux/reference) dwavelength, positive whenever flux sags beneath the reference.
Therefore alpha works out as 1.19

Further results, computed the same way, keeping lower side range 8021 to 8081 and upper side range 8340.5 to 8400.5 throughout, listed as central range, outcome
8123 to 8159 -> -1.70 angstroms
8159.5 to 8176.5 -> -1.27 angstroms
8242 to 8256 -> -0.83 angstroms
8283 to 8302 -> -0.43 angstroms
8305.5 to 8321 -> -0.16 angstroms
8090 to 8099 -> 0.49 angstroms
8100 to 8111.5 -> -0.69 angstroms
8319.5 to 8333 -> 0.37 angstroms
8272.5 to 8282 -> -0.60 angstroms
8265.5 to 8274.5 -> -0.56 angstroms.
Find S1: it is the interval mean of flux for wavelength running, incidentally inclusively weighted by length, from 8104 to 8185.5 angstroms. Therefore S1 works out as 12.3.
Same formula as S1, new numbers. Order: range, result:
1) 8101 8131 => 12.4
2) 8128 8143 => 12.1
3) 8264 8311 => 11.9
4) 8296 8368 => 11.4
